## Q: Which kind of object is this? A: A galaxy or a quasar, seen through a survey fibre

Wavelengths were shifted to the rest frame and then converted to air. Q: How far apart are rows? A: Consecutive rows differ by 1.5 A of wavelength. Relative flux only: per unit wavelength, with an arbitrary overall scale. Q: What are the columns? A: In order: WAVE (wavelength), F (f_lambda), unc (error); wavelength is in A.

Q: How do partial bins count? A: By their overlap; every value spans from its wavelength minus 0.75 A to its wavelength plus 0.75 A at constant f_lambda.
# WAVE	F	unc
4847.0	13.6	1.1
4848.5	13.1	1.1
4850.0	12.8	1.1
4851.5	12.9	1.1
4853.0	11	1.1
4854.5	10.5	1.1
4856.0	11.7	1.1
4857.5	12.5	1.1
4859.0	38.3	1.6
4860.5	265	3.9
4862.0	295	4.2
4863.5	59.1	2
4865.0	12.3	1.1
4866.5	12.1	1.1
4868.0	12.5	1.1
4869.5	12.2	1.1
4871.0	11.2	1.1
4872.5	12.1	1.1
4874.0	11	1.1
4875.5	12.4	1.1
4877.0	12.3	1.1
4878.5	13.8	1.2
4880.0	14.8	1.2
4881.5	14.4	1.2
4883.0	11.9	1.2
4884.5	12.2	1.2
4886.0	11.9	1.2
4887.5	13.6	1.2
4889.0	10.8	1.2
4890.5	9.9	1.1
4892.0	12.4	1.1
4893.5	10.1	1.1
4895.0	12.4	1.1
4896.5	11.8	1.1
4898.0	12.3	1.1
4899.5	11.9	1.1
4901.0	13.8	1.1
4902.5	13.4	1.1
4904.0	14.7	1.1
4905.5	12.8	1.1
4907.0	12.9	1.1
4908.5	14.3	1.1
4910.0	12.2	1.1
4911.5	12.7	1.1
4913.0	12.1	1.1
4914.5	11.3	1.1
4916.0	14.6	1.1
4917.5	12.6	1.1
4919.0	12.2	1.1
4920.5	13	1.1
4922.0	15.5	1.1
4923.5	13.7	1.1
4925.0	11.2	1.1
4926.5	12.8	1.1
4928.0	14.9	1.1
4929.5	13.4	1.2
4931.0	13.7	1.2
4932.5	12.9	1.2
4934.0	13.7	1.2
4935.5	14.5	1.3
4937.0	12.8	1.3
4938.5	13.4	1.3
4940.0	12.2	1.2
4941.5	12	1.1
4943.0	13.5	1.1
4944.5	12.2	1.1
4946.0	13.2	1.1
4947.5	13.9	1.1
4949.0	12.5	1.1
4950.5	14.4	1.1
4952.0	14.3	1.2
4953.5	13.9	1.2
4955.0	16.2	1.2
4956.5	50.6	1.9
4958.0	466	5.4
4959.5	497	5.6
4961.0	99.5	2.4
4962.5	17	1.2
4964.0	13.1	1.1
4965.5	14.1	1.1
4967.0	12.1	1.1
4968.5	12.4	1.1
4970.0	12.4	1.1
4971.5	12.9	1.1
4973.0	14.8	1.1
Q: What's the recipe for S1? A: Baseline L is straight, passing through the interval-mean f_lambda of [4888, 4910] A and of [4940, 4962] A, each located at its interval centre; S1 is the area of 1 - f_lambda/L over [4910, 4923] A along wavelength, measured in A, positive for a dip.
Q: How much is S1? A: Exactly 8.4 A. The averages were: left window 12.4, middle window 13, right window 85.8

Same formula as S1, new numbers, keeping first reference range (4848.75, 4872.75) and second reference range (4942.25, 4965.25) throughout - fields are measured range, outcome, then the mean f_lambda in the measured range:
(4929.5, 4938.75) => 7.61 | 13.5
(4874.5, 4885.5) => 8.48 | 13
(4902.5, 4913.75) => 9.04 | 13.1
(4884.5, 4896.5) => 9.69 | 11.6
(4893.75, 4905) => 9.00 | 12.8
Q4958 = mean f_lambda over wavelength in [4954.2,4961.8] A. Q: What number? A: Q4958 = 223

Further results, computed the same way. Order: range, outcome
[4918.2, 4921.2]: 12.6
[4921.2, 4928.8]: 13.6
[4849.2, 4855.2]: 11.8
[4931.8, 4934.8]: 13.3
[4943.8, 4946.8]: 12.7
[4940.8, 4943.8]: 12.8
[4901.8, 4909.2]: 13.6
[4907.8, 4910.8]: 13.2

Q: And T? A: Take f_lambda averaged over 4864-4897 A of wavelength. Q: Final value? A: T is 12.5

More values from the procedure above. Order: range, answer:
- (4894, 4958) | 19.4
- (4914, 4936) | 13.3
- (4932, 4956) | 13.9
